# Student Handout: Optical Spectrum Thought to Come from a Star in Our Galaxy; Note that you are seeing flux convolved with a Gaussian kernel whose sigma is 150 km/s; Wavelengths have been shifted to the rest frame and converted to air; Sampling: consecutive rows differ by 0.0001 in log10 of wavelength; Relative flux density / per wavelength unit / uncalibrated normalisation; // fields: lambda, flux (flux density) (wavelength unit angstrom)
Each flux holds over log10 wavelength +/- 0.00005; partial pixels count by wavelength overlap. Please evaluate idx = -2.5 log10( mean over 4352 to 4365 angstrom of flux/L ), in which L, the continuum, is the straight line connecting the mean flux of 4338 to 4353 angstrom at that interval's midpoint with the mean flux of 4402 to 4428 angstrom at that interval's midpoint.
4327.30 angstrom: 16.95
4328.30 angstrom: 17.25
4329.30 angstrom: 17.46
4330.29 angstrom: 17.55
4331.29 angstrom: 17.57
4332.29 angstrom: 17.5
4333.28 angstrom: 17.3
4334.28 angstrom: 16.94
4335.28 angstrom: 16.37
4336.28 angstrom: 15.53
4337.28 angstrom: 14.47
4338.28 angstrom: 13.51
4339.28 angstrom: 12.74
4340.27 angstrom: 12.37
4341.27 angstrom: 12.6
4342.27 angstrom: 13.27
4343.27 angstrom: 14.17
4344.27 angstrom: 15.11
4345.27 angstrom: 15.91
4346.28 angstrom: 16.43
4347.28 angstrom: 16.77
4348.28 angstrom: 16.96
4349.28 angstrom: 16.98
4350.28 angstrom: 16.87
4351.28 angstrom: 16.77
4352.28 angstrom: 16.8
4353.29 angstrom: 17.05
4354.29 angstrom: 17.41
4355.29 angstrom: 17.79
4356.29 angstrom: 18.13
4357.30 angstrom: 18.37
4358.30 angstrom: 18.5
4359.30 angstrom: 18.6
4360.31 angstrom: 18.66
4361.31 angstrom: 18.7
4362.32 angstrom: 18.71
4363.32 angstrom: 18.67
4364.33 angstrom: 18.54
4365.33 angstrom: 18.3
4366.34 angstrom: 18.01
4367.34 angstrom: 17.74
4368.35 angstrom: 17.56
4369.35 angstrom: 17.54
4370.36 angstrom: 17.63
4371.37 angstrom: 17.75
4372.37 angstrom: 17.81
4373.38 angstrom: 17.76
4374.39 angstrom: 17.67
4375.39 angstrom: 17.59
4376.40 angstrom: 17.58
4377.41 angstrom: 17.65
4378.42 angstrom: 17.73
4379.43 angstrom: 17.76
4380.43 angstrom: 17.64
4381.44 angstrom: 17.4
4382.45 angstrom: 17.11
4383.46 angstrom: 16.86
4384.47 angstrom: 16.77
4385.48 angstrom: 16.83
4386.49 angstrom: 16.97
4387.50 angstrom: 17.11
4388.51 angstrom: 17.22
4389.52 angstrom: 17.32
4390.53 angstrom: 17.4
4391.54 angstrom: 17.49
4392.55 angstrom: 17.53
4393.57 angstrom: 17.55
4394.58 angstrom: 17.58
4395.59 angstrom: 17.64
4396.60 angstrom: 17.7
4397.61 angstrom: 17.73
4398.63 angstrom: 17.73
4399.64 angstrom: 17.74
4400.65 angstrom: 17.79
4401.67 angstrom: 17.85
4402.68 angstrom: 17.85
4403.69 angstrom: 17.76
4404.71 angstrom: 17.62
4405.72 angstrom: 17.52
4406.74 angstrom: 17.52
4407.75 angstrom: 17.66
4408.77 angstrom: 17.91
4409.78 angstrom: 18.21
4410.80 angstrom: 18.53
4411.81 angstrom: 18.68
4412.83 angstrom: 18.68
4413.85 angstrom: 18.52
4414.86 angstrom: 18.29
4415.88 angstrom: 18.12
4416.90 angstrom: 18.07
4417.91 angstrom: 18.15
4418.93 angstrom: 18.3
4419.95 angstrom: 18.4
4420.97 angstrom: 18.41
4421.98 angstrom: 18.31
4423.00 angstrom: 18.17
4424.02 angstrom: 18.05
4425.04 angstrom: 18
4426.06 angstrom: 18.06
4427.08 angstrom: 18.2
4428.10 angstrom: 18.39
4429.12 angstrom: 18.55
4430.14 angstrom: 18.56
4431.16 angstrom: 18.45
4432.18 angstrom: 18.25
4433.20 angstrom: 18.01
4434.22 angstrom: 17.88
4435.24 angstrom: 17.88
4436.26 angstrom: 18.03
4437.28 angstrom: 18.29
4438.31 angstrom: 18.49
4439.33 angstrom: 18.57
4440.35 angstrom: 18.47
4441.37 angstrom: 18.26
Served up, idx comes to -0.16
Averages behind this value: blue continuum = 15.2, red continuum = 18.1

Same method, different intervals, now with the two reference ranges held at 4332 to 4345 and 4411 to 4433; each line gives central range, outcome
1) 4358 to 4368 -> -0.168 mag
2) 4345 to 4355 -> -0.108 mag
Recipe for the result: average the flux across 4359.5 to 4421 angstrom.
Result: 17.8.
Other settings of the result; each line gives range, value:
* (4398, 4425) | 18.1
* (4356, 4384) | 17.9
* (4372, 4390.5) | 17.4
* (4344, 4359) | 17.1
